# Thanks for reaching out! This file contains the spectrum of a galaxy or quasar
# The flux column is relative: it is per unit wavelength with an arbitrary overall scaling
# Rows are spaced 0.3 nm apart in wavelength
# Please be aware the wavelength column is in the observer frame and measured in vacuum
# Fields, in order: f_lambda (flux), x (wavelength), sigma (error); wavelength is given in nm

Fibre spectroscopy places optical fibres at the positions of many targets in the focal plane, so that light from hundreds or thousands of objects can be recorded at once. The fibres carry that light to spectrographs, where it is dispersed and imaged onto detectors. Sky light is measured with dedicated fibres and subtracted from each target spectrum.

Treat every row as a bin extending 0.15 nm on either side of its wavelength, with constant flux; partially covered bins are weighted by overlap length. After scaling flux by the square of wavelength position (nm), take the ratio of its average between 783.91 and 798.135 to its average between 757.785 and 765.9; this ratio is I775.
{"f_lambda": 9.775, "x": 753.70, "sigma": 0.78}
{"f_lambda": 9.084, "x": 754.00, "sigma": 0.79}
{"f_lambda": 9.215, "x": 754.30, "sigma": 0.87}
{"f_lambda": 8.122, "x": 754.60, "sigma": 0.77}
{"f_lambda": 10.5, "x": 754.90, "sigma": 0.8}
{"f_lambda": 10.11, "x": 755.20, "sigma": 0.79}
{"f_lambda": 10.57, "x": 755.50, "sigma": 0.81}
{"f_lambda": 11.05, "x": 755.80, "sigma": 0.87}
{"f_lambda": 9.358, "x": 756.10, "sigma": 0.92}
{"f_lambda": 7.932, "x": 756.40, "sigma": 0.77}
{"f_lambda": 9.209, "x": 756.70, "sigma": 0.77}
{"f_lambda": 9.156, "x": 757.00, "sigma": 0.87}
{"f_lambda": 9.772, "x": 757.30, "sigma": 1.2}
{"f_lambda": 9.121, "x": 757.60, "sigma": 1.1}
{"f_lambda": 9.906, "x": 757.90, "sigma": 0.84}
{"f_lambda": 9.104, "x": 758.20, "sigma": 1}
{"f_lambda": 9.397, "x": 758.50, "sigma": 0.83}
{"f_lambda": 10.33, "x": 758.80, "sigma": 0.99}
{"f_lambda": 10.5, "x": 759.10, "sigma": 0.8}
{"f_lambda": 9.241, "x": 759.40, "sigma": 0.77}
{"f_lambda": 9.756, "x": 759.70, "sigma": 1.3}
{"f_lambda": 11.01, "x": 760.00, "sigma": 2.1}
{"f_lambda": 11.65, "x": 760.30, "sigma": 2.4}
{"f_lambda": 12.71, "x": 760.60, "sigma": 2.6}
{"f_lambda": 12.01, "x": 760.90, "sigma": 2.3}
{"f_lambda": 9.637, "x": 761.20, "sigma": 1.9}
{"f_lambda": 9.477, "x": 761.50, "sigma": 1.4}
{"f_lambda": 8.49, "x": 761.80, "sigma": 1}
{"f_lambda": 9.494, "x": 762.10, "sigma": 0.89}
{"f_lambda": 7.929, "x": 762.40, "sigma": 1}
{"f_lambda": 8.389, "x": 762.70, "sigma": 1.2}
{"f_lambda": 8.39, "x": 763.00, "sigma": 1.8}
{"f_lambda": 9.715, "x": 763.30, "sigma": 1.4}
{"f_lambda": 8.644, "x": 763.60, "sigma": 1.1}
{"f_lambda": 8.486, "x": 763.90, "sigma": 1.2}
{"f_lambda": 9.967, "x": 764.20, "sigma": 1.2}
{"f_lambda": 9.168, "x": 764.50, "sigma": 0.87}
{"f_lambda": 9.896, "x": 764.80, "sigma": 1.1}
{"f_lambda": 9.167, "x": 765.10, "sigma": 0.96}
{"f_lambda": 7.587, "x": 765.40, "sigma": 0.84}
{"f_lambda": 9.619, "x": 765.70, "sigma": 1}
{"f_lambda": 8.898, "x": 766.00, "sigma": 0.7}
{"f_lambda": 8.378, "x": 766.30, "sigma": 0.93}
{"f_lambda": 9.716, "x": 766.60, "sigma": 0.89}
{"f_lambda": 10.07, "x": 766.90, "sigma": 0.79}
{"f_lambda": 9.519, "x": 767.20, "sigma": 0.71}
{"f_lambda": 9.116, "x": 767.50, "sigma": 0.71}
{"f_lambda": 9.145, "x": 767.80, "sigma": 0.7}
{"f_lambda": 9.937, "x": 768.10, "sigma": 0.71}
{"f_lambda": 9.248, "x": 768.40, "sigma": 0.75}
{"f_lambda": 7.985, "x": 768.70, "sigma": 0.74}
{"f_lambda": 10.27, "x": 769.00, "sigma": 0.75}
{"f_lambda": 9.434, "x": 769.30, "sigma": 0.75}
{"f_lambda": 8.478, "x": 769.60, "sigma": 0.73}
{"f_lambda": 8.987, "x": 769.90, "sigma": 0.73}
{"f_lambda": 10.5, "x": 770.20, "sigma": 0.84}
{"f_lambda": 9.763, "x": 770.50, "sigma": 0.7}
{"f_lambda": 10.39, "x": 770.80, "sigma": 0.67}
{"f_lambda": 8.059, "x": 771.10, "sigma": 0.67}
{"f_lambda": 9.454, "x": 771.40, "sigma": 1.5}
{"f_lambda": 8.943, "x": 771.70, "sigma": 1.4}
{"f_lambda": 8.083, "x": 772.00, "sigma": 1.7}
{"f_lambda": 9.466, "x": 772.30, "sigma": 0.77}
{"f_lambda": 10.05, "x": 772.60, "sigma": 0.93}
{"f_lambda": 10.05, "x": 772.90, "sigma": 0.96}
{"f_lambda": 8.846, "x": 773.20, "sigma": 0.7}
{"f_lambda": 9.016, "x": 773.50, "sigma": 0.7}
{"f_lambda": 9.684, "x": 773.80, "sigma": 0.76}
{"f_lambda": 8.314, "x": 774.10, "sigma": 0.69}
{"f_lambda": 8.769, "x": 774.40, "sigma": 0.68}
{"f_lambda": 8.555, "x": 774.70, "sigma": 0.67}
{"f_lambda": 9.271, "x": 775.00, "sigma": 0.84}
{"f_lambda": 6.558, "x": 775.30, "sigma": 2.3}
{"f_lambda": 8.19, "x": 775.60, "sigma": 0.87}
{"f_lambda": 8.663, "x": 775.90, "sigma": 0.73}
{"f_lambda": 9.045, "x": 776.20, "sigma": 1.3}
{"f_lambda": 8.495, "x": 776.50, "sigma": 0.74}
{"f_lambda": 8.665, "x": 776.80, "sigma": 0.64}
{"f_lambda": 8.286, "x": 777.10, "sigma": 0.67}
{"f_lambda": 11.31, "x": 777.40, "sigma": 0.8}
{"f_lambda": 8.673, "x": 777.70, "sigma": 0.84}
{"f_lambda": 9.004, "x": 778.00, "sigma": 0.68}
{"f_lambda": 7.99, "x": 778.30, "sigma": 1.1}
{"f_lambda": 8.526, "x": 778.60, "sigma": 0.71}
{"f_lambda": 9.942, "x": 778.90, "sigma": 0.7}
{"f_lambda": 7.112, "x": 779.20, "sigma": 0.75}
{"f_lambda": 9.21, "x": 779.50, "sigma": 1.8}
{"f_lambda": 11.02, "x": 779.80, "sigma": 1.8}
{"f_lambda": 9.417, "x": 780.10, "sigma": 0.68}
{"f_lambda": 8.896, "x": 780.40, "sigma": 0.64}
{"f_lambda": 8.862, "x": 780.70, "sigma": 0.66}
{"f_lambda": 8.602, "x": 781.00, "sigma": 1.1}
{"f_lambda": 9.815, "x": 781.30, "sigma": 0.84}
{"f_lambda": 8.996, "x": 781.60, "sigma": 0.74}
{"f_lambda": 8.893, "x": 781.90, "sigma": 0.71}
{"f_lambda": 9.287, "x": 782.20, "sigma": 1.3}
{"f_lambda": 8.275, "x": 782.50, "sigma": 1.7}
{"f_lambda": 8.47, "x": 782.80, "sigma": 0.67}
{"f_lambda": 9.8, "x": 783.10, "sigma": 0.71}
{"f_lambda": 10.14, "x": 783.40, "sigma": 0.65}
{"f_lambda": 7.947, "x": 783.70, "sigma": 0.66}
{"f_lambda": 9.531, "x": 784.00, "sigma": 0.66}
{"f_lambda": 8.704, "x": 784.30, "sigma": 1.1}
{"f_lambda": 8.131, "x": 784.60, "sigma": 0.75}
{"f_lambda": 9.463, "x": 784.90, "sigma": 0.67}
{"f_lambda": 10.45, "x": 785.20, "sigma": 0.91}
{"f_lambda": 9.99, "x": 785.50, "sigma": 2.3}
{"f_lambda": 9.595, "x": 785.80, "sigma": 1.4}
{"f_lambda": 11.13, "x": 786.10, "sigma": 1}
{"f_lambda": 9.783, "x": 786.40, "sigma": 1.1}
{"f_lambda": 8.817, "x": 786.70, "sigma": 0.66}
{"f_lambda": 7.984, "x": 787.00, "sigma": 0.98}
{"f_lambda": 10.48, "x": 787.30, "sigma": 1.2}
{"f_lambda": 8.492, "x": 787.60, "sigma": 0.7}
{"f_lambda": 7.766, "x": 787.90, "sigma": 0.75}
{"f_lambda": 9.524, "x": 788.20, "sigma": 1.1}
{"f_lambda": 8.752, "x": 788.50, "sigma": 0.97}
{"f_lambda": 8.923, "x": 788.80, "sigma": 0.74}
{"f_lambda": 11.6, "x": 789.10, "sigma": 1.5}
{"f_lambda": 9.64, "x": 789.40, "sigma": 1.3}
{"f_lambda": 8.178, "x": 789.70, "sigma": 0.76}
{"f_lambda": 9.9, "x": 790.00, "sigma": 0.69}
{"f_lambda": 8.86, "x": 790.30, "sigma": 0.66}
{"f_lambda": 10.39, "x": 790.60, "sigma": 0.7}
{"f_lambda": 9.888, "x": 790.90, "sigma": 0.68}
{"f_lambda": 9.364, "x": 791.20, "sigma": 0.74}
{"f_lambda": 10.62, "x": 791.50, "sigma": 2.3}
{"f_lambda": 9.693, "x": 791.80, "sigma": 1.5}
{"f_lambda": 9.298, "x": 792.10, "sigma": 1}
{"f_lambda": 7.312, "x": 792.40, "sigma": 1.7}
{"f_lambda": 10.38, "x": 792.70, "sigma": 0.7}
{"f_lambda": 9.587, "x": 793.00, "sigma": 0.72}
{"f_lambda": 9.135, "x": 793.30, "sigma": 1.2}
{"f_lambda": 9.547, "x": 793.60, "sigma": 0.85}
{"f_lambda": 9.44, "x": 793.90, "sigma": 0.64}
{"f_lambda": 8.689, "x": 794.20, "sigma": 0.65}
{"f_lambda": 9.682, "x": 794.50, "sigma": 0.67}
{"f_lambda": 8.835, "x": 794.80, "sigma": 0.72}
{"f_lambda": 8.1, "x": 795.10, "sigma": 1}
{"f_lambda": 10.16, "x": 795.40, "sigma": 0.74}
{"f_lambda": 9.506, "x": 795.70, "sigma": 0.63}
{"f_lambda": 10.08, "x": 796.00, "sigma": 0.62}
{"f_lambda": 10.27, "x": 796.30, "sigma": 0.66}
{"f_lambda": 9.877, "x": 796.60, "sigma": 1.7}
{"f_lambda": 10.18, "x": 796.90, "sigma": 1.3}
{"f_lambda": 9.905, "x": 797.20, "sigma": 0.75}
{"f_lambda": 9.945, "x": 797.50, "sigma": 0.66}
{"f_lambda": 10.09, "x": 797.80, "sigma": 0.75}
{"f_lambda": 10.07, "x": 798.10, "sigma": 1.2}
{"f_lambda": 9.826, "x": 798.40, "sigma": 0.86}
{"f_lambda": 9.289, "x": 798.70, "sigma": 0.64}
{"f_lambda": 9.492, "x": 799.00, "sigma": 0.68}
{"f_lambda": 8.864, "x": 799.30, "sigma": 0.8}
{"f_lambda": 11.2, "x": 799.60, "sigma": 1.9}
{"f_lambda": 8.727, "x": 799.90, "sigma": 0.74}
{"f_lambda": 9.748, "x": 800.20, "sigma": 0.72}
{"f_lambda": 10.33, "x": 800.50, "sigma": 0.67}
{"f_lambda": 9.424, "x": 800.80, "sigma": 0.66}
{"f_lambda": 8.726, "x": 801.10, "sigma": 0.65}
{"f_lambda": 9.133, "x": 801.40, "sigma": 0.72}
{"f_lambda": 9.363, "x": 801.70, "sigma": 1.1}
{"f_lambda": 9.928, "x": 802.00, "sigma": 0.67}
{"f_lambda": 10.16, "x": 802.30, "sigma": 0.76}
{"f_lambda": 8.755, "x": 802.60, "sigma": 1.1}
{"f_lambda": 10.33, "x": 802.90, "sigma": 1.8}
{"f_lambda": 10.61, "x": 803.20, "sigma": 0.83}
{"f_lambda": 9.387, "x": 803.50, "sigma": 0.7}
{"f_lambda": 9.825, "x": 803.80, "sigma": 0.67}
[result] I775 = 1.1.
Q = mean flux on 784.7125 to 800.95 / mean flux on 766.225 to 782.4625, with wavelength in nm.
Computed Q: 1.05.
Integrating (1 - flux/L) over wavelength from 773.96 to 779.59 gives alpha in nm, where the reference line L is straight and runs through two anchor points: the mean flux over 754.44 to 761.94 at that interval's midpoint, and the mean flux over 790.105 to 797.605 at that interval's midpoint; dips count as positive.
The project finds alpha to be 0.621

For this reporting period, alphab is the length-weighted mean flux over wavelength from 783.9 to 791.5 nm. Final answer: 9.44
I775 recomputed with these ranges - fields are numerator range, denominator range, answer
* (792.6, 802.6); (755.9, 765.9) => 1.11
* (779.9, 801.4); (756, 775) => 1.07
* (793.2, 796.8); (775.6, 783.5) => 1.09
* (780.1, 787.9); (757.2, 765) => 1.01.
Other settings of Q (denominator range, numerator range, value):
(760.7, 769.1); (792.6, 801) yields 1.04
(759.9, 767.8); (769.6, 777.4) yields 0.95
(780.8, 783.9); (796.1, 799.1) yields 1.10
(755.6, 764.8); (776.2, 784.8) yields 0.93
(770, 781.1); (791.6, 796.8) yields 1.04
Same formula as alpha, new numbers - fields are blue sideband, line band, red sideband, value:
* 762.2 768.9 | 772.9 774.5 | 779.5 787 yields 0.023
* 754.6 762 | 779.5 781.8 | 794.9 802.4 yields 0.107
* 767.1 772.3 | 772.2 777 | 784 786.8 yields 0.264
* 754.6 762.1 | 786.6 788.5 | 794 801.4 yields 0.169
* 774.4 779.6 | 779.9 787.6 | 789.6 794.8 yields -0.219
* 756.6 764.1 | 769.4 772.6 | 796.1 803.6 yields 0.143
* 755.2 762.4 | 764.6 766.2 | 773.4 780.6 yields 0.086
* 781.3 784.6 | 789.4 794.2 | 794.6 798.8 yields 0.023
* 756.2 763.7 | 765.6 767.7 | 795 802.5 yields 0.073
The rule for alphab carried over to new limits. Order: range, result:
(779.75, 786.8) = 9.31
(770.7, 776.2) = 8.9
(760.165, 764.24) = 9.63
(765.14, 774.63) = 9.21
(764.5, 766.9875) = 9.14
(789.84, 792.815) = 9.56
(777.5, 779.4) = 8.63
